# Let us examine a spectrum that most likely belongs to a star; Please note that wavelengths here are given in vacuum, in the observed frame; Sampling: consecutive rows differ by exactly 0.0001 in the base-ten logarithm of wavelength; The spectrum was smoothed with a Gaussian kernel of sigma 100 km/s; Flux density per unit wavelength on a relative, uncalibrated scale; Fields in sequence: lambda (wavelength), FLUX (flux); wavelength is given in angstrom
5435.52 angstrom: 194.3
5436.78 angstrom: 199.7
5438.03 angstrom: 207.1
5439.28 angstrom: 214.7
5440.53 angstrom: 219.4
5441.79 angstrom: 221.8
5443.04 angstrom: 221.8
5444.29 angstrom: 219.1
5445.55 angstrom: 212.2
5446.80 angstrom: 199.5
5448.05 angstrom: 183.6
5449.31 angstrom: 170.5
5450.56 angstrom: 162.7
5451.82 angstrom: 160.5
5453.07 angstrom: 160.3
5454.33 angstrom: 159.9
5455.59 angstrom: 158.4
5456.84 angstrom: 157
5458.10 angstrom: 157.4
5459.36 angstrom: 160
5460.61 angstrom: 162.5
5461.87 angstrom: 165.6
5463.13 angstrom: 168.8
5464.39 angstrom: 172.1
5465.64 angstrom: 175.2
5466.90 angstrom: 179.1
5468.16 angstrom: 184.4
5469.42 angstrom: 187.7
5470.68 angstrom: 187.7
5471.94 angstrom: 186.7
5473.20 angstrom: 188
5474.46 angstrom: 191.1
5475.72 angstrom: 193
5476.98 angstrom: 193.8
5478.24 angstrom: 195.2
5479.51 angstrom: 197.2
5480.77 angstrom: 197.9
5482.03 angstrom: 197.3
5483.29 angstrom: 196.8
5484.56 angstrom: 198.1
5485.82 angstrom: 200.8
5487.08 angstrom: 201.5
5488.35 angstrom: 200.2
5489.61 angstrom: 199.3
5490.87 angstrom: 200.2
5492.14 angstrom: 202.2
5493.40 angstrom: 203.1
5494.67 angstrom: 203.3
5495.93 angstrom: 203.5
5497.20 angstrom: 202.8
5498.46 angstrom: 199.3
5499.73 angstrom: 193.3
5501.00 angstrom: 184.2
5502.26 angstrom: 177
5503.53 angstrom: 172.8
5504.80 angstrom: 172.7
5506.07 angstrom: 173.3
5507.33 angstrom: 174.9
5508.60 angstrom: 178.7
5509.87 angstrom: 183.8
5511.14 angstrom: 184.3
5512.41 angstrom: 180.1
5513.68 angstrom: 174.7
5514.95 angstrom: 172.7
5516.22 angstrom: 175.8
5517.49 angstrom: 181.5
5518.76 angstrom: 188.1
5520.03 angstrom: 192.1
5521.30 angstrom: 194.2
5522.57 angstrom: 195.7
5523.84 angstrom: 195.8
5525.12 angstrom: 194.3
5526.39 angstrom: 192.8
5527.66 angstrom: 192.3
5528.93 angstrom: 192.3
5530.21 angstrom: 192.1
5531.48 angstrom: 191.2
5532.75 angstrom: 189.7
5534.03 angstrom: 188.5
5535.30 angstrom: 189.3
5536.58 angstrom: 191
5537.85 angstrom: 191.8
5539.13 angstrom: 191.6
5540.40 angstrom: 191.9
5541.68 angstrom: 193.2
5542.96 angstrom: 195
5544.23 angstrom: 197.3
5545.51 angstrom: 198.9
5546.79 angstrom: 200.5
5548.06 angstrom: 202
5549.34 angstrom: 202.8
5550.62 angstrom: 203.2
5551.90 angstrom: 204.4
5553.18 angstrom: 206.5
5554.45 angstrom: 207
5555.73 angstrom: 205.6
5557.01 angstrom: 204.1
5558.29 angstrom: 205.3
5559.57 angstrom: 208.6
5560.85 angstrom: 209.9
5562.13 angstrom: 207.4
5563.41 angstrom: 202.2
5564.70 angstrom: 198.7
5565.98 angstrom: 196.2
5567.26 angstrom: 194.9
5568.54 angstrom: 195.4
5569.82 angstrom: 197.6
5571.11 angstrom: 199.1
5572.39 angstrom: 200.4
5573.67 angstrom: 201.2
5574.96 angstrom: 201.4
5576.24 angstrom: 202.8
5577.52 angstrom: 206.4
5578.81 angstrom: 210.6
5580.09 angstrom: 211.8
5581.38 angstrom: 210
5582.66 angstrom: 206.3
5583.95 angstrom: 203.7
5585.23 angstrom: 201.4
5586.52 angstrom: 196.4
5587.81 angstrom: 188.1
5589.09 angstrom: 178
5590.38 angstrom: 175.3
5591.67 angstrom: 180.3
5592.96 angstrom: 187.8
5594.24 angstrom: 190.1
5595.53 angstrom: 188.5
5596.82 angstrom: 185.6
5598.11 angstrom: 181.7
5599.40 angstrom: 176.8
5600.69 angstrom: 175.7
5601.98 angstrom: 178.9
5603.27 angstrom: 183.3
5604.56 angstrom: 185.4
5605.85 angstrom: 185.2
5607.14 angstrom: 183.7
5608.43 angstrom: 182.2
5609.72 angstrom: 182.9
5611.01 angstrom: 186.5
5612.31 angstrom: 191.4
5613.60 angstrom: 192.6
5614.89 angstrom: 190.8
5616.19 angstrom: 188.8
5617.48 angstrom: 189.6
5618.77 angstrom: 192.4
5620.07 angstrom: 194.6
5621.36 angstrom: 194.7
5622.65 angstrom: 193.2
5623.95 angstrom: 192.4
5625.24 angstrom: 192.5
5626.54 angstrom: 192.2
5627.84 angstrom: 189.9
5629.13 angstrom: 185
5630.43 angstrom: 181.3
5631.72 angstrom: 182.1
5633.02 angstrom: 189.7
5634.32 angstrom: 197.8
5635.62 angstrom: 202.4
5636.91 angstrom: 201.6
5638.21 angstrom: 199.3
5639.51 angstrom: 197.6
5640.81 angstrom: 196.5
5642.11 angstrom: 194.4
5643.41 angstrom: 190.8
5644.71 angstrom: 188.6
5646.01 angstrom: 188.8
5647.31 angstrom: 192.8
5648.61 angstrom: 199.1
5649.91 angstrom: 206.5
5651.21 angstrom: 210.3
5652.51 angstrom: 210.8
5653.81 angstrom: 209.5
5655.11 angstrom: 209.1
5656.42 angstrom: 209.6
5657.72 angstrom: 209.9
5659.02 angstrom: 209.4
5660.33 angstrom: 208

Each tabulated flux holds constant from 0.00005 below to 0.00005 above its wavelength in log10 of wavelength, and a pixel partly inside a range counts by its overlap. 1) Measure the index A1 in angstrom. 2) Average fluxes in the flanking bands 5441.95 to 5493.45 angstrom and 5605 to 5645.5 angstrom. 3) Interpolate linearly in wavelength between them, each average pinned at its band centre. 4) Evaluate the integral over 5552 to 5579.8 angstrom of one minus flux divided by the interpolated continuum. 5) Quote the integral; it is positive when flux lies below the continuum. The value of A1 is -2.1 angstrom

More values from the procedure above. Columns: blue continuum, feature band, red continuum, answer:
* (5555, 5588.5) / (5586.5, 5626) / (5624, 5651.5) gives 2.3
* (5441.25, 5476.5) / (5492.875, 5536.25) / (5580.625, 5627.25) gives -1.0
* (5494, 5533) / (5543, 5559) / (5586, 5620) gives -1.4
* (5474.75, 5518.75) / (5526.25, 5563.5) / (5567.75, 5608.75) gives -1.4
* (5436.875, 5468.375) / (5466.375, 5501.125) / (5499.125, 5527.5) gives -2.4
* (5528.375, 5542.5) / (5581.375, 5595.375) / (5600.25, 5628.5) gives -0.2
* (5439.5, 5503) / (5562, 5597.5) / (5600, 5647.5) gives -1.4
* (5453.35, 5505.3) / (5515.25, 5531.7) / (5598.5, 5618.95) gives -0.4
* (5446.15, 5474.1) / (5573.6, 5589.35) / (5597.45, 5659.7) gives -1.2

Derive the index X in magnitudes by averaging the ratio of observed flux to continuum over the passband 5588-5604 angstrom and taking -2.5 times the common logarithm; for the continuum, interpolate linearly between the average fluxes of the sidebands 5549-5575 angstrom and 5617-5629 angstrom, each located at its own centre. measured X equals 0.08 mag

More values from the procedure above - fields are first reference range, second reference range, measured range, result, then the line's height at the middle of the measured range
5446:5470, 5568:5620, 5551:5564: -0.11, 186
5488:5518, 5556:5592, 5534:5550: -0.01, 194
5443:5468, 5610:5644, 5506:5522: -0.01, 180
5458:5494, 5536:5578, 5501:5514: 0.09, 193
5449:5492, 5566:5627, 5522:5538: -0.03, 187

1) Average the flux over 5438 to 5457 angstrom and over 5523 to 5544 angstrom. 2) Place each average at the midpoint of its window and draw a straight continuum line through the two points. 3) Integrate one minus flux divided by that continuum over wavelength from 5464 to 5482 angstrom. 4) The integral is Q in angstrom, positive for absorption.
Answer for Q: 0.19 angstrom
